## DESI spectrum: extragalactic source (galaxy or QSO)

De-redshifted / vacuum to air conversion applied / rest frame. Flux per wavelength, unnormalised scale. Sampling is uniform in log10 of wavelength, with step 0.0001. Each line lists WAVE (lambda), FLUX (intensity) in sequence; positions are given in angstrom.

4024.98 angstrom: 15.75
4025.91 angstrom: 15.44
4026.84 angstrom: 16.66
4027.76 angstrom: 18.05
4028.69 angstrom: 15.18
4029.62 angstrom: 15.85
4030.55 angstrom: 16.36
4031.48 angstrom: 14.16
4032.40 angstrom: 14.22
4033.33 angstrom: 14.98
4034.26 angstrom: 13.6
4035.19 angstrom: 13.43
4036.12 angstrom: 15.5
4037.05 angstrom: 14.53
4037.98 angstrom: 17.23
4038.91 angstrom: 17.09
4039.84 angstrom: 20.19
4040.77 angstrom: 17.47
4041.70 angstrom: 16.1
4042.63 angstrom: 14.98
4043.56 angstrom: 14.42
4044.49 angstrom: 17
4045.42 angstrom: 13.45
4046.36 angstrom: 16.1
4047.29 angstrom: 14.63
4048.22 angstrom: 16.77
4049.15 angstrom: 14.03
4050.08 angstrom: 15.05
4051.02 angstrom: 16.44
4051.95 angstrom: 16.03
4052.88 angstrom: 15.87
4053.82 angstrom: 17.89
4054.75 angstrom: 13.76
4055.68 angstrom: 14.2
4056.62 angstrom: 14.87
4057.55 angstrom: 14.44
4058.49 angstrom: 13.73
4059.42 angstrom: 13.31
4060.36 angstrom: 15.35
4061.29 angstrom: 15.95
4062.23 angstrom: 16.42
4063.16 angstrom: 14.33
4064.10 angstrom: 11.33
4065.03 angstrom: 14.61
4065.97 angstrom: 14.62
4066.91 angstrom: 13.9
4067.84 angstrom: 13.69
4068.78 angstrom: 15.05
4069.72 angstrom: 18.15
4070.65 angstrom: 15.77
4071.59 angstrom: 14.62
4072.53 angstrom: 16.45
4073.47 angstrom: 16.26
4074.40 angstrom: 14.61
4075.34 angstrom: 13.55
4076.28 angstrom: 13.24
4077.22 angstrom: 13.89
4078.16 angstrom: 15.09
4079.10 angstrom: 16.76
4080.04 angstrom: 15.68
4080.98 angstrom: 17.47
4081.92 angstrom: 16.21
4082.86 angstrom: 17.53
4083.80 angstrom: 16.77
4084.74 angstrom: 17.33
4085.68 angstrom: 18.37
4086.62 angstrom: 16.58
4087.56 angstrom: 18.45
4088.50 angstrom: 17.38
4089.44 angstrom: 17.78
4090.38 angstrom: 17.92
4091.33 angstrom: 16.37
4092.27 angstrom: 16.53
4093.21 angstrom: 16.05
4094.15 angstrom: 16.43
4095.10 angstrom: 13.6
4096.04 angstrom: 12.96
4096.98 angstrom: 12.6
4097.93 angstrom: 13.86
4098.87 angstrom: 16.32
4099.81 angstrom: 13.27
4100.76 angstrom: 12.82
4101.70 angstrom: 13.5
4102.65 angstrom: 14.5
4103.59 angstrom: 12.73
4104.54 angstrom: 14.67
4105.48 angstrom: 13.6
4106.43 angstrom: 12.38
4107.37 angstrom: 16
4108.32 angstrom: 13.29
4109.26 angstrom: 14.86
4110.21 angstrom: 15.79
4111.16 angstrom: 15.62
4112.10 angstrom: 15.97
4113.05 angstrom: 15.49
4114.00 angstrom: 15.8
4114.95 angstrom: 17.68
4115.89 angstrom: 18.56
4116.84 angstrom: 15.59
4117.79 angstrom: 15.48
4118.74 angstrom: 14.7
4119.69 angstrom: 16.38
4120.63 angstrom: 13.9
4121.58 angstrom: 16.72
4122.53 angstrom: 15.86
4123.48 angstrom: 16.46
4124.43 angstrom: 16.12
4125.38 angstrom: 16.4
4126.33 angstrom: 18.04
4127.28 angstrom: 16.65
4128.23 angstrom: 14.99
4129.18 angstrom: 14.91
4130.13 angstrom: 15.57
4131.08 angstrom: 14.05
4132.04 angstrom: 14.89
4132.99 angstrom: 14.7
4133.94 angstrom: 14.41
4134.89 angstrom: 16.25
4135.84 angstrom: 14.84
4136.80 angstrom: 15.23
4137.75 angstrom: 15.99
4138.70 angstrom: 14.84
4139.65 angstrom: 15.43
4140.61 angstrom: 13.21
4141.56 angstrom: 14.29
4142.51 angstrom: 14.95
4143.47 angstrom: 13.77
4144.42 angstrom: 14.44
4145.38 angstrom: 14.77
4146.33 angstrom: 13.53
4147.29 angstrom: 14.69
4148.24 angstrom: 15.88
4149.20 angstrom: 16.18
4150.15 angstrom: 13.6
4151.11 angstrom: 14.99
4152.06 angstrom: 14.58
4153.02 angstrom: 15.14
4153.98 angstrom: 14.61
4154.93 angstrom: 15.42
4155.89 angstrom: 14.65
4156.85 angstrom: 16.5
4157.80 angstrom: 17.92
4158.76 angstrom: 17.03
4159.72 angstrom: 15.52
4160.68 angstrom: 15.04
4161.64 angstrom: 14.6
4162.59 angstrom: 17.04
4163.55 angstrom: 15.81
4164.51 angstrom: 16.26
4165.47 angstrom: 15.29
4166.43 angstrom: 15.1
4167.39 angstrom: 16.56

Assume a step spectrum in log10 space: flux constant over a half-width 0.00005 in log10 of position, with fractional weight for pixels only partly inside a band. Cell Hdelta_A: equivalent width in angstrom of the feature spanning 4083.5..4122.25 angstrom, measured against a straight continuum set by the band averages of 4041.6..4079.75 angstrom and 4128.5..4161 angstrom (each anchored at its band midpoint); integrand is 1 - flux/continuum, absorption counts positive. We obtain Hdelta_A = -1.1 angstrom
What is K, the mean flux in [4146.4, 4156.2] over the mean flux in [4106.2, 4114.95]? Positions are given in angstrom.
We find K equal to 0.98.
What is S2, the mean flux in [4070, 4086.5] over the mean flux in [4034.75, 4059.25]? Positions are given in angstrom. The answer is 1.02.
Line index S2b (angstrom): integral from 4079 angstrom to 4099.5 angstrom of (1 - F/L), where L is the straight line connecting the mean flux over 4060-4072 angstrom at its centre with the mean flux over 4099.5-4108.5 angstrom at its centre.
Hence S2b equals -3.1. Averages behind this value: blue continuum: 14.9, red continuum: 13.7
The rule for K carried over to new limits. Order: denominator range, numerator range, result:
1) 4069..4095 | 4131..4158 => 0.92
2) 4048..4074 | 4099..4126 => 1.01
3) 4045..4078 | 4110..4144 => 1.04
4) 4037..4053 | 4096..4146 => 0.94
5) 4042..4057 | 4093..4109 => 0.91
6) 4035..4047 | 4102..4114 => 0.91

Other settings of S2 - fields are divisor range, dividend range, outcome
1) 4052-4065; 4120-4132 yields 1.07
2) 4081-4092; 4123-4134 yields 0.90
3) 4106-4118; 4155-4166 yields 1.02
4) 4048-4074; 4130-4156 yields 0.98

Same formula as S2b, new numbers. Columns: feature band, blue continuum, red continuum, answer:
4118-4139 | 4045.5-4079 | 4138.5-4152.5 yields -1.2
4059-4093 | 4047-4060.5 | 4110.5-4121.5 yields -0.8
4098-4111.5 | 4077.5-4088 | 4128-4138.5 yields 1.6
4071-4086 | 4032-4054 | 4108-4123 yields -0.1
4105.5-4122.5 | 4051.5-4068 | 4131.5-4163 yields -0.6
